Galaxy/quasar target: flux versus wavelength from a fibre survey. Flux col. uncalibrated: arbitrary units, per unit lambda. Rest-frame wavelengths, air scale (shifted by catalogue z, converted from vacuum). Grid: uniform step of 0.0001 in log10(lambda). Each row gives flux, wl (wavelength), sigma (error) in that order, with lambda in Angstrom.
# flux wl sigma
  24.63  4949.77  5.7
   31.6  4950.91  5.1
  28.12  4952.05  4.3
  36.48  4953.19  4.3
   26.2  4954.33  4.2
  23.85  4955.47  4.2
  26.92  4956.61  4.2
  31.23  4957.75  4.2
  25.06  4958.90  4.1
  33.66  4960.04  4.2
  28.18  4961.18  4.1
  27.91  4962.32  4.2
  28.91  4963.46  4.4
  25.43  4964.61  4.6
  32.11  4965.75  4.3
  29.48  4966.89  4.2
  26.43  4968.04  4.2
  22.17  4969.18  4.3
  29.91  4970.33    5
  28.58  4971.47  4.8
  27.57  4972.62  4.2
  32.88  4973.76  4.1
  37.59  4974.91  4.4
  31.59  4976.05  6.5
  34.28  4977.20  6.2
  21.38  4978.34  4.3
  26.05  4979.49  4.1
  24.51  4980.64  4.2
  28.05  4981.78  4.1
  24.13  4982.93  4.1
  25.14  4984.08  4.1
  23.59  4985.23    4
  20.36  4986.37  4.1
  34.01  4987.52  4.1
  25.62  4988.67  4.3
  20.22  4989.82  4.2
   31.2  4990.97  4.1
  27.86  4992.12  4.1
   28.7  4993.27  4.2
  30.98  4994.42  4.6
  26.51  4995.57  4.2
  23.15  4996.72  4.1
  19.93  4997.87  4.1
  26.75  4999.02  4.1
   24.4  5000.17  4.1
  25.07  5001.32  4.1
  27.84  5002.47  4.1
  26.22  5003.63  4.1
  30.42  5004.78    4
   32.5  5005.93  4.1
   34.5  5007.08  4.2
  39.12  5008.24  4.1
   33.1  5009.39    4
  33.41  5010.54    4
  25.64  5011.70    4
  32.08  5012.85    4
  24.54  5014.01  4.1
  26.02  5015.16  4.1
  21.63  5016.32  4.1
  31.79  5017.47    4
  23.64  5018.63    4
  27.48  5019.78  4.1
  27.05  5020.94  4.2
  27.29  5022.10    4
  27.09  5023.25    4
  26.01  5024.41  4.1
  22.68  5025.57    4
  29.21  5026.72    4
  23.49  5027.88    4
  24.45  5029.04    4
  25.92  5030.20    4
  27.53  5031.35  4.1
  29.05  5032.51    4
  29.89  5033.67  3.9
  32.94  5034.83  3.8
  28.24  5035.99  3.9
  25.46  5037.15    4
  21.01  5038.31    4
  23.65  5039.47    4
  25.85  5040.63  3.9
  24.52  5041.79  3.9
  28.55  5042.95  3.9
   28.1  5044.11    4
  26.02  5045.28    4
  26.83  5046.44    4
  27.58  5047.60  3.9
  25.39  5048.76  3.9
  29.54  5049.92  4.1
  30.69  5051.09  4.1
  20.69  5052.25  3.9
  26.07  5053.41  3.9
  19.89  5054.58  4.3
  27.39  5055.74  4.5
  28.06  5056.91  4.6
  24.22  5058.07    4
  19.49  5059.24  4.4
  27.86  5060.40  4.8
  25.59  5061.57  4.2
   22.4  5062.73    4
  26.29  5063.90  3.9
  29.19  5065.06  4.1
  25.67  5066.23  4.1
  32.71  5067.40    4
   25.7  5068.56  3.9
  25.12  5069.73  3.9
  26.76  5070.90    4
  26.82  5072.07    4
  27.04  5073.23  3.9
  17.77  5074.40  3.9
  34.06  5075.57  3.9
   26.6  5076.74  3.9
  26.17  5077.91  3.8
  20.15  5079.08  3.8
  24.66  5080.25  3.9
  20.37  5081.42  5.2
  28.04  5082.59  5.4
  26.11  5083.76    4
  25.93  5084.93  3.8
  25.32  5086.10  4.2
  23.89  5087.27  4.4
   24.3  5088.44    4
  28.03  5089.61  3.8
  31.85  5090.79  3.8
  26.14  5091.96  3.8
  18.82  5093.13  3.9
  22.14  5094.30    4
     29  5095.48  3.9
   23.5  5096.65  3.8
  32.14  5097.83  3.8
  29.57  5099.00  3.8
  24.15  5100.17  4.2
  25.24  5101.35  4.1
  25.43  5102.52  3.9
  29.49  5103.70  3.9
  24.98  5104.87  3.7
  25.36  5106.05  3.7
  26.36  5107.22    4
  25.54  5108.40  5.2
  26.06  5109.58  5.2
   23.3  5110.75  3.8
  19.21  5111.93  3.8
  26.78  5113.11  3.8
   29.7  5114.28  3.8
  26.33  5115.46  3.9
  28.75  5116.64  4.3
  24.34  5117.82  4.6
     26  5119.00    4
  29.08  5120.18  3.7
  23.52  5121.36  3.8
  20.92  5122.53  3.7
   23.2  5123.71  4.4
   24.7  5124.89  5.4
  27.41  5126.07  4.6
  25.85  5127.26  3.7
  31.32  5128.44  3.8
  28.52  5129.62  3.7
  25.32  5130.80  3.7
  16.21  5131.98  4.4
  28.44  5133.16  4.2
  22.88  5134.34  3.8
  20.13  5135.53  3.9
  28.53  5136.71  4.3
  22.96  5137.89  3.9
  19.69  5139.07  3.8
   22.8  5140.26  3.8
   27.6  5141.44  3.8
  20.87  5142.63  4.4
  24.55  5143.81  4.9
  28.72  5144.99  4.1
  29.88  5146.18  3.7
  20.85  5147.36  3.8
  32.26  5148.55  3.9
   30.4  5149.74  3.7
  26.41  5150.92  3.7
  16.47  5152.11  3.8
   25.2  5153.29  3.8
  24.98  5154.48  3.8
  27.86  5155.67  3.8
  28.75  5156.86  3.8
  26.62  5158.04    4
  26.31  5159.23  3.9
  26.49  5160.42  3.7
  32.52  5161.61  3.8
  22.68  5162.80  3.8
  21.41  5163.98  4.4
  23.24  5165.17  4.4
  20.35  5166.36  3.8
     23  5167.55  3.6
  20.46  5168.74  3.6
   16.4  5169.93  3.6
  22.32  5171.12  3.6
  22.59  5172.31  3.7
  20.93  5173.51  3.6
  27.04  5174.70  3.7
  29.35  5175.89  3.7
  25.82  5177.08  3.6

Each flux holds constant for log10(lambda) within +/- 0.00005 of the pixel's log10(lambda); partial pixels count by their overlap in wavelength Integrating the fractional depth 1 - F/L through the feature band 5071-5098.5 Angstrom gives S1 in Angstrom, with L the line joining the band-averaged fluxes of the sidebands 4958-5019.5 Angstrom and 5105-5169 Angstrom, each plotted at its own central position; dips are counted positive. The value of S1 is 0.5 Angstrom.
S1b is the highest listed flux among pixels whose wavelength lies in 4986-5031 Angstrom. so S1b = 39.12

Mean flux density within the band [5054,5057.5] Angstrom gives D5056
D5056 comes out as 25.1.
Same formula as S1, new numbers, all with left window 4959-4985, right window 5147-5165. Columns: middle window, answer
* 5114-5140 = 1.2 Angstrom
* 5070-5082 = 0.9 Angstrom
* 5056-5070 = 0.6 Angstrom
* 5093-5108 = 0.3 Angstrom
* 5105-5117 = 0.4 Angstrom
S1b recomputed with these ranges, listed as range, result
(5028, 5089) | 34.06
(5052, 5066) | 29.19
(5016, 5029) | 31.79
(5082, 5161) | 32.26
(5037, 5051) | 29.54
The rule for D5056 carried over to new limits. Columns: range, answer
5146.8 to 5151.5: 27.5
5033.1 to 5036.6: 30.3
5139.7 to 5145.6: 24.9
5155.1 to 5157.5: 28.3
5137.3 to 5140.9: 21.9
